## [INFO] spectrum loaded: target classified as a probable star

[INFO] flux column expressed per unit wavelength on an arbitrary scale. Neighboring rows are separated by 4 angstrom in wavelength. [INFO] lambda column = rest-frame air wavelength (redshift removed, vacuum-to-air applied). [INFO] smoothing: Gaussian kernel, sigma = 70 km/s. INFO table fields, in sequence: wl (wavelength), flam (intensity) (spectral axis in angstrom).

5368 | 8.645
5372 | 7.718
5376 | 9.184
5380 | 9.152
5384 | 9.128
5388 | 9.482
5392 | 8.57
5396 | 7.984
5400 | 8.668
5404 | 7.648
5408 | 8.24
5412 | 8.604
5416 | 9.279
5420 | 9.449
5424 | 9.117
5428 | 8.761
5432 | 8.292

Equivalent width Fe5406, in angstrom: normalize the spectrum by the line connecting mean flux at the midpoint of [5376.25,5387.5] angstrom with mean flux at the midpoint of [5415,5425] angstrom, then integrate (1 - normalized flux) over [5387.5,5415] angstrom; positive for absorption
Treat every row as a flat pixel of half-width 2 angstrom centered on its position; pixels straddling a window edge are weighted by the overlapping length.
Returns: 2.4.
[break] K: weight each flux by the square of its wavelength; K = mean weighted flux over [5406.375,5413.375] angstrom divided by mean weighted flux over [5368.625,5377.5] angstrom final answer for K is 1.01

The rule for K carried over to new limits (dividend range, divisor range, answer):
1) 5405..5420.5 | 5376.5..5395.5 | 0.98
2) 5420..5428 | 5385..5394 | 1.02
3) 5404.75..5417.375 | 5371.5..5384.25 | 0.98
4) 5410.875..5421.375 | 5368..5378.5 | 1.09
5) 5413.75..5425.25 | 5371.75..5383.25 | 1.06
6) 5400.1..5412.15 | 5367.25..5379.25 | 0.97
